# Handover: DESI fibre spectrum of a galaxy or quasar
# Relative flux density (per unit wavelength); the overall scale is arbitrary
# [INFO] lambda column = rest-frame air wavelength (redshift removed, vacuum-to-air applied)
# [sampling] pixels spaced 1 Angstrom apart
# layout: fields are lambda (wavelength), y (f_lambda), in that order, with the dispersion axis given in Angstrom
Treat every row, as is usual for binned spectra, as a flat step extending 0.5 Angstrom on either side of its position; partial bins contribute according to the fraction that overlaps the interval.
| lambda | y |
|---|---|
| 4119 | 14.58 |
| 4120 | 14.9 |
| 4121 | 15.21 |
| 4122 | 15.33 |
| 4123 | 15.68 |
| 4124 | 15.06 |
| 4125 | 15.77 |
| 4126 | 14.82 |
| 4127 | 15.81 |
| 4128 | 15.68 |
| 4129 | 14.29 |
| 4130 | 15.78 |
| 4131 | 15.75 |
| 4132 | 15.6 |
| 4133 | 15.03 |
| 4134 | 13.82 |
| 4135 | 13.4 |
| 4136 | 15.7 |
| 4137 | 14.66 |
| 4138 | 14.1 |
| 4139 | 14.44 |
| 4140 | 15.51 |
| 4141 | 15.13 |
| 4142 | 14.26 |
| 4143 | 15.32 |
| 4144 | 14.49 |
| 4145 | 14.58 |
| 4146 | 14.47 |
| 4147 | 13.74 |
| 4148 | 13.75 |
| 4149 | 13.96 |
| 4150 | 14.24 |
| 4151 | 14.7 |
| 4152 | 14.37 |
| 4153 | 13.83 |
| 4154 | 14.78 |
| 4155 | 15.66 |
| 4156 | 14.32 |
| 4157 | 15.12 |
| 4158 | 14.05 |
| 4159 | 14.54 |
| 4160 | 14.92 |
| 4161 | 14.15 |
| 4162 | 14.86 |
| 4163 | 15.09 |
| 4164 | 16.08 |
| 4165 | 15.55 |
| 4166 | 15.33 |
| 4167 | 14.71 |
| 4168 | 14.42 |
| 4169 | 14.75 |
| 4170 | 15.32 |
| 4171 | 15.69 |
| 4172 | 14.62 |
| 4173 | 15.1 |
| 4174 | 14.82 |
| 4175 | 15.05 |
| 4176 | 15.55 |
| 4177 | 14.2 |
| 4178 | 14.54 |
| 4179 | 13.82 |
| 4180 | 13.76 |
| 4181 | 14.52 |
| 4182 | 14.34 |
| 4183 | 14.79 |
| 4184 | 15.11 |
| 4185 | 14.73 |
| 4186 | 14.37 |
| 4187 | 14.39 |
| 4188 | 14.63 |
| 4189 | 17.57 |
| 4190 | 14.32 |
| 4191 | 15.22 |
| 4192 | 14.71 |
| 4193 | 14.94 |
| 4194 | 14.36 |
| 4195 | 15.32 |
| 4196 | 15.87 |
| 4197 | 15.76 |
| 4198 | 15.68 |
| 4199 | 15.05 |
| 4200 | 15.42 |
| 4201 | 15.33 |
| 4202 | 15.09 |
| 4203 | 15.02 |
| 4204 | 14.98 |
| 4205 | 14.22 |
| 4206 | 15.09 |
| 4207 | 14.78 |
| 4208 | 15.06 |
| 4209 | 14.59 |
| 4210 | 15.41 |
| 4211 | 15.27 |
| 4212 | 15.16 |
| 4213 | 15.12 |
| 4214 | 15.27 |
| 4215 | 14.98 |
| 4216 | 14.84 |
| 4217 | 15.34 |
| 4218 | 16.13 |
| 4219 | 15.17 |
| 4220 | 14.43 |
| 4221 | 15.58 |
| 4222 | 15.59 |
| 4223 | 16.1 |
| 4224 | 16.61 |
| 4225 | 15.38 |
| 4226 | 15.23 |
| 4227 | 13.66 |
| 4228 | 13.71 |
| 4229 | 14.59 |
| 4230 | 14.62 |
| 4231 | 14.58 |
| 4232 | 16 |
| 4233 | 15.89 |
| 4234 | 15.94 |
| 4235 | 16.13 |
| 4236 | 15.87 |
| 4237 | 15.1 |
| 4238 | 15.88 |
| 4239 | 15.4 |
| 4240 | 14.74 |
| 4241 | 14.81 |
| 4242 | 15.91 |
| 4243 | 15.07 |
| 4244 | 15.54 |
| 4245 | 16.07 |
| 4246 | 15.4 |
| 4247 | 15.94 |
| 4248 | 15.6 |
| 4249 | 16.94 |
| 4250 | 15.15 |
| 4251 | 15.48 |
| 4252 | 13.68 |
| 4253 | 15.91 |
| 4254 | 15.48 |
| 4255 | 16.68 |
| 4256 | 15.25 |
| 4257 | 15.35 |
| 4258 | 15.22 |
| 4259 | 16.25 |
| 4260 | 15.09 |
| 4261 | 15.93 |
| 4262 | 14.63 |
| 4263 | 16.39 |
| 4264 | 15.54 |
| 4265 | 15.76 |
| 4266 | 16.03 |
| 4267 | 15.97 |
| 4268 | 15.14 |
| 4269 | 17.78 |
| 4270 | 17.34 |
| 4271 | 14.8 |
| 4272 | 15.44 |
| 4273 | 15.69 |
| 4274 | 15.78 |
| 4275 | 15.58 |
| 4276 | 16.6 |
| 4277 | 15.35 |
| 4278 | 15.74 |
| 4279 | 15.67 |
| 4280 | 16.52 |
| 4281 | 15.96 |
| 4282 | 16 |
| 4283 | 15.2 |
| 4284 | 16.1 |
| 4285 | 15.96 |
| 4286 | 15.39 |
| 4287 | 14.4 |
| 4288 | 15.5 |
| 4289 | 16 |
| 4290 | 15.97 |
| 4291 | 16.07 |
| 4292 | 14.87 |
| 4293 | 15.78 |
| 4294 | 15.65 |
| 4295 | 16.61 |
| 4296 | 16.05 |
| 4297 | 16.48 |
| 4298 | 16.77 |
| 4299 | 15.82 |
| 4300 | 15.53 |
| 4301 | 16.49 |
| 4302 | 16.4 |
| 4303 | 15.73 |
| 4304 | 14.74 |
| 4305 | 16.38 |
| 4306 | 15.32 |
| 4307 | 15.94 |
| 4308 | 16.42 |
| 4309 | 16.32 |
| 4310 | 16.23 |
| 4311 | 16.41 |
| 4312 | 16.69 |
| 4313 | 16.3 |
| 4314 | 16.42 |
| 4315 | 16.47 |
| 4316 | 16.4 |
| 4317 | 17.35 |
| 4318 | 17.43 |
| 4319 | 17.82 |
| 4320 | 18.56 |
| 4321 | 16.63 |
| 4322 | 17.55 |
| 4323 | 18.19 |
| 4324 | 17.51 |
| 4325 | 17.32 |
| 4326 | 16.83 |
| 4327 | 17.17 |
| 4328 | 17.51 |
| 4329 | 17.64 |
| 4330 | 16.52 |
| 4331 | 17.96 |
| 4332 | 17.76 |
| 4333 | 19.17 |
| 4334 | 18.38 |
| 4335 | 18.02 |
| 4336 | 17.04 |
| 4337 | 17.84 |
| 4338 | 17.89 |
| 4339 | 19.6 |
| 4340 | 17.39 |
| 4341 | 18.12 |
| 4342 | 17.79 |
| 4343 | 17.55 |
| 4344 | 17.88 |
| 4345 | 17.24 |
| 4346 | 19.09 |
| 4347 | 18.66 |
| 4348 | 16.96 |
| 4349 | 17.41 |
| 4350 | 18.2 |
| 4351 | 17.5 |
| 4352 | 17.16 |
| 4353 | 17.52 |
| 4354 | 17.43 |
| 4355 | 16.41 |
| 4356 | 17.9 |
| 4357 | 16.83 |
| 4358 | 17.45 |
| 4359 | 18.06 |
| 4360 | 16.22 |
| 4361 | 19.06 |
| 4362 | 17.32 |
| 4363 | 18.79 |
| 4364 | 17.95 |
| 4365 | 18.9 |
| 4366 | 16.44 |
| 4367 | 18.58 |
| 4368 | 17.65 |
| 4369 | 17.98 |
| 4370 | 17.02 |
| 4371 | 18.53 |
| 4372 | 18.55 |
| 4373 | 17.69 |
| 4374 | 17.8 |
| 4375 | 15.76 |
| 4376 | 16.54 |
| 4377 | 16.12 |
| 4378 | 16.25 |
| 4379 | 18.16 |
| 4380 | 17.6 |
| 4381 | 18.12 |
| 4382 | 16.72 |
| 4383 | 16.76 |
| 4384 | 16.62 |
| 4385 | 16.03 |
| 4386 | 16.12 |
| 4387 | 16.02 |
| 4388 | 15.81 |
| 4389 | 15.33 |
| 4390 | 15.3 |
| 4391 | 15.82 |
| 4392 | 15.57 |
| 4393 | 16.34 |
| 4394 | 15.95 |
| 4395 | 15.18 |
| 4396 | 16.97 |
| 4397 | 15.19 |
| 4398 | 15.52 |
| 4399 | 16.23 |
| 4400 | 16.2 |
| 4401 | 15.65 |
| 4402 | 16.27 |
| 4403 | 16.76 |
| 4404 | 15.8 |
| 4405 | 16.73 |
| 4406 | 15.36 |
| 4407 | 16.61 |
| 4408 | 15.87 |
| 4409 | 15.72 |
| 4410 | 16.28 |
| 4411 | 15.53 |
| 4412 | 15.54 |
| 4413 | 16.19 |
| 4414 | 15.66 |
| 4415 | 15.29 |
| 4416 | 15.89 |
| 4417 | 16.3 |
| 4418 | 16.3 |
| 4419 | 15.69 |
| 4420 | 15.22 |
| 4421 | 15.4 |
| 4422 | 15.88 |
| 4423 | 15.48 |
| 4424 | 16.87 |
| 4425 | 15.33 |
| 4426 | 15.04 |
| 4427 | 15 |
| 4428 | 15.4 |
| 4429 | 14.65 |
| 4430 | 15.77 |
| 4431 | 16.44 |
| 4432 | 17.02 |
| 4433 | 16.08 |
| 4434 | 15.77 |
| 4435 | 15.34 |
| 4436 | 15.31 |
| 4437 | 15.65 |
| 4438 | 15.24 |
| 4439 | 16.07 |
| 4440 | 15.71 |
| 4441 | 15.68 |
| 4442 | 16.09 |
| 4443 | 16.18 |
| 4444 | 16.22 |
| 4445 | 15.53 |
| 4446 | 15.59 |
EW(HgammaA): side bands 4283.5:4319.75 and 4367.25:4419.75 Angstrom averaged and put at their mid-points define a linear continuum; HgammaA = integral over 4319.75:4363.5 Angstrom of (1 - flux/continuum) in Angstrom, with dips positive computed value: -3.95 Angstrom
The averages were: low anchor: 16.1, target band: 17.7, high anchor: 16.4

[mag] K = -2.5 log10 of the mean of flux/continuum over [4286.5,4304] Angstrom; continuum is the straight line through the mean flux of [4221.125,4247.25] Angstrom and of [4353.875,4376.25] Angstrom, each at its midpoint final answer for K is 0.038 mag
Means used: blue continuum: 15.4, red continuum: 17.6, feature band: 15.9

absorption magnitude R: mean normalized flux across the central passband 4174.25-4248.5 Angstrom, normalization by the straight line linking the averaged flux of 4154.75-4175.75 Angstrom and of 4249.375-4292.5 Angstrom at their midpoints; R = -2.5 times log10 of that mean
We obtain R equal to 0.01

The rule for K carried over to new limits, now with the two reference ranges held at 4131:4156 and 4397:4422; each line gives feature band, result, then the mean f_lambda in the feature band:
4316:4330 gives -0.13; 17.4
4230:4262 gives -0.03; 15.5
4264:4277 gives -0.05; 16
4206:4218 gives -0.01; 15.1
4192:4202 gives -0.03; 15.3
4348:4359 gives -0.12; 17.4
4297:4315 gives -0.05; 16.1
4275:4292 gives -0.03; 15.7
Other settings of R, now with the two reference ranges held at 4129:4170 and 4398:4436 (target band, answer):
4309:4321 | -0.098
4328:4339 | -0.156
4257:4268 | -0.031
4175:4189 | 0.016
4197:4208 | -0.011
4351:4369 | -0.133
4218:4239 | -0.019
